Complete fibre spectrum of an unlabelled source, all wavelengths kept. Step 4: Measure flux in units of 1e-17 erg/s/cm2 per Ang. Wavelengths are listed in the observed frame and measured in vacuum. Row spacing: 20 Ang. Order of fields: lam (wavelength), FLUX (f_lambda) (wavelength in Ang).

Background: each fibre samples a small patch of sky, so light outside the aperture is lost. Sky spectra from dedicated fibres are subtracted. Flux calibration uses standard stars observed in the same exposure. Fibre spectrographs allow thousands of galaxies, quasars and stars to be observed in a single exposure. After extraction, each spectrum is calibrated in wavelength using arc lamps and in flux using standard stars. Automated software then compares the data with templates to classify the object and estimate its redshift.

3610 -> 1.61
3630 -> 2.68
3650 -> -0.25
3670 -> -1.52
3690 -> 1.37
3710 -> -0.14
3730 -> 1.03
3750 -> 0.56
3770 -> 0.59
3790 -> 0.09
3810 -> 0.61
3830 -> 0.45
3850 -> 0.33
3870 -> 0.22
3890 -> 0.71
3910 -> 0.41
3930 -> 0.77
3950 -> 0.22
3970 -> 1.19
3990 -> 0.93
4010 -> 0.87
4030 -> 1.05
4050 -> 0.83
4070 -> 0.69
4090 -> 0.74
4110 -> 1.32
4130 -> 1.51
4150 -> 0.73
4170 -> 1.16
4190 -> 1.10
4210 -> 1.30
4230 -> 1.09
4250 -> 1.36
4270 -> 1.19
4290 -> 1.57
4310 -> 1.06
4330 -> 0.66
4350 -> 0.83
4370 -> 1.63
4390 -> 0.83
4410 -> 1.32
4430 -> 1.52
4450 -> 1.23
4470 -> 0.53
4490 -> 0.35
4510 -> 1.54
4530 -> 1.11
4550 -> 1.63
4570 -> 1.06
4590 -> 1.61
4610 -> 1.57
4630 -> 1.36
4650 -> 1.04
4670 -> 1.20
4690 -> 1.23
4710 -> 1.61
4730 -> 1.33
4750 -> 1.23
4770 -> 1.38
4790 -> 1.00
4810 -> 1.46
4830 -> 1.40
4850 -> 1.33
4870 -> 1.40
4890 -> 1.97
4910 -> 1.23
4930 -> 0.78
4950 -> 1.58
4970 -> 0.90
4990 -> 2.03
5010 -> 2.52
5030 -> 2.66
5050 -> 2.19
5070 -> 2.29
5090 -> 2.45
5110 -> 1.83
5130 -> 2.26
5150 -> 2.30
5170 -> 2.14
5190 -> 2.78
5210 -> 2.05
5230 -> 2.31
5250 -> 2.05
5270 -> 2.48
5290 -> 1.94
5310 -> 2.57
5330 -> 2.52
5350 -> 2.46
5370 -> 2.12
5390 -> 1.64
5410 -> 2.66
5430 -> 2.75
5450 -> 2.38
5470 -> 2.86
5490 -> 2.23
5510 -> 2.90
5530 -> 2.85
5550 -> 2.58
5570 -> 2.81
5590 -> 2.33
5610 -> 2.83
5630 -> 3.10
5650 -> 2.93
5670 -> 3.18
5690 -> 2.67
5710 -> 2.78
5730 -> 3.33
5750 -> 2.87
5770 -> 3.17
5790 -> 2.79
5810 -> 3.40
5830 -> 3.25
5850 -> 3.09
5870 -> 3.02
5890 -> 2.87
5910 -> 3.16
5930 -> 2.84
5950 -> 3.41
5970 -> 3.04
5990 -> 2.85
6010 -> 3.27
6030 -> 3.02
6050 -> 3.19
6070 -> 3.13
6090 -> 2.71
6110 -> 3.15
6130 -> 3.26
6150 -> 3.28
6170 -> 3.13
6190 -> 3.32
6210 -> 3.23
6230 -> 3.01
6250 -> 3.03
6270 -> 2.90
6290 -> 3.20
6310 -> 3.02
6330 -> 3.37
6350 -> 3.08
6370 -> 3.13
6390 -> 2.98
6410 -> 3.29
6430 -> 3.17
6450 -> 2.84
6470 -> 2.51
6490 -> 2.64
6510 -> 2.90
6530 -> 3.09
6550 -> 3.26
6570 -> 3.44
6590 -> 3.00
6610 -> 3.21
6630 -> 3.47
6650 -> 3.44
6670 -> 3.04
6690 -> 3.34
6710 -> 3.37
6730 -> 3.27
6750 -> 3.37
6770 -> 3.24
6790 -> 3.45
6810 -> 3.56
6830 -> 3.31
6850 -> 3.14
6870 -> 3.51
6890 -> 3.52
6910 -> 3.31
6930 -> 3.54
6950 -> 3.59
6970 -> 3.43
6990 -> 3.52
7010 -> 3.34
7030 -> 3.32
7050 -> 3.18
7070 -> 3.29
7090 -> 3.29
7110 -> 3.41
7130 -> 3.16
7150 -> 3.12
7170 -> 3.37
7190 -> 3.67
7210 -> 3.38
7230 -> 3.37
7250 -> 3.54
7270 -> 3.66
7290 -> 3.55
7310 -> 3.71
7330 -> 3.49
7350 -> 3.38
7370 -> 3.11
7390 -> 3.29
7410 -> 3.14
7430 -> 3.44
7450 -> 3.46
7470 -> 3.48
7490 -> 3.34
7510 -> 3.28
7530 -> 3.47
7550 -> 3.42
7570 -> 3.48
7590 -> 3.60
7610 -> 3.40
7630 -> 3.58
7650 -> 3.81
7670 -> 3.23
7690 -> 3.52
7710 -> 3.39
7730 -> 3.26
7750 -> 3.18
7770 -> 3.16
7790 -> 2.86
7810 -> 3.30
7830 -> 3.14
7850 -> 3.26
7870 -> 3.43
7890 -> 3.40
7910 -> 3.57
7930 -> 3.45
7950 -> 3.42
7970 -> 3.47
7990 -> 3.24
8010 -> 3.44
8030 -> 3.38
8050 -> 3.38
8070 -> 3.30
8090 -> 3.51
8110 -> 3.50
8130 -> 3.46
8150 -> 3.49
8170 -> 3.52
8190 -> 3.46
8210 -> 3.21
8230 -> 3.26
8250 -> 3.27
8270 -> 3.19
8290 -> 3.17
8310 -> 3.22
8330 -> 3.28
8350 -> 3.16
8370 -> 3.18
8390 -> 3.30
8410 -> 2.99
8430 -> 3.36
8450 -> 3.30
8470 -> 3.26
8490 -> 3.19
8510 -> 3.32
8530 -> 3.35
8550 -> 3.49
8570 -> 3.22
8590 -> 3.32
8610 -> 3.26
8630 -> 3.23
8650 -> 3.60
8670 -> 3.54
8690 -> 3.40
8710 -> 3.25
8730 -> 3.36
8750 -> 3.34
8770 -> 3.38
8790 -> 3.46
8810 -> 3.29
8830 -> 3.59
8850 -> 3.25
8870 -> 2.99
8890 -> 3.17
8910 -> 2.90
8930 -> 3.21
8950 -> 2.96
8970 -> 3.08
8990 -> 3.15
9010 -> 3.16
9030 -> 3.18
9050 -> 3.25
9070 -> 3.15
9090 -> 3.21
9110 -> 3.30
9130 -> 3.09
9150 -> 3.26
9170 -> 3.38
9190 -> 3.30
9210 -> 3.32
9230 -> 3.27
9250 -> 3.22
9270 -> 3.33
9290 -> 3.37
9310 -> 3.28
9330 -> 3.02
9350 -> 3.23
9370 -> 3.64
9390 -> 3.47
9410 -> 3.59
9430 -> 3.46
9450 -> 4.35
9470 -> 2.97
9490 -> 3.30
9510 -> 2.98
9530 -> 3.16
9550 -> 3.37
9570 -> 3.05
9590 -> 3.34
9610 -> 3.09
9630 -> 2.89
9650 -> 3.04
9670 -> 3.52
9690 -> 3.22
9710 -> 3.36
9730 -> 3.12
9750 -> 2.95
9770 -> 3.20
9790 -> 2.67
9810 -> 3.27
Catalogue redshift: 0.25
